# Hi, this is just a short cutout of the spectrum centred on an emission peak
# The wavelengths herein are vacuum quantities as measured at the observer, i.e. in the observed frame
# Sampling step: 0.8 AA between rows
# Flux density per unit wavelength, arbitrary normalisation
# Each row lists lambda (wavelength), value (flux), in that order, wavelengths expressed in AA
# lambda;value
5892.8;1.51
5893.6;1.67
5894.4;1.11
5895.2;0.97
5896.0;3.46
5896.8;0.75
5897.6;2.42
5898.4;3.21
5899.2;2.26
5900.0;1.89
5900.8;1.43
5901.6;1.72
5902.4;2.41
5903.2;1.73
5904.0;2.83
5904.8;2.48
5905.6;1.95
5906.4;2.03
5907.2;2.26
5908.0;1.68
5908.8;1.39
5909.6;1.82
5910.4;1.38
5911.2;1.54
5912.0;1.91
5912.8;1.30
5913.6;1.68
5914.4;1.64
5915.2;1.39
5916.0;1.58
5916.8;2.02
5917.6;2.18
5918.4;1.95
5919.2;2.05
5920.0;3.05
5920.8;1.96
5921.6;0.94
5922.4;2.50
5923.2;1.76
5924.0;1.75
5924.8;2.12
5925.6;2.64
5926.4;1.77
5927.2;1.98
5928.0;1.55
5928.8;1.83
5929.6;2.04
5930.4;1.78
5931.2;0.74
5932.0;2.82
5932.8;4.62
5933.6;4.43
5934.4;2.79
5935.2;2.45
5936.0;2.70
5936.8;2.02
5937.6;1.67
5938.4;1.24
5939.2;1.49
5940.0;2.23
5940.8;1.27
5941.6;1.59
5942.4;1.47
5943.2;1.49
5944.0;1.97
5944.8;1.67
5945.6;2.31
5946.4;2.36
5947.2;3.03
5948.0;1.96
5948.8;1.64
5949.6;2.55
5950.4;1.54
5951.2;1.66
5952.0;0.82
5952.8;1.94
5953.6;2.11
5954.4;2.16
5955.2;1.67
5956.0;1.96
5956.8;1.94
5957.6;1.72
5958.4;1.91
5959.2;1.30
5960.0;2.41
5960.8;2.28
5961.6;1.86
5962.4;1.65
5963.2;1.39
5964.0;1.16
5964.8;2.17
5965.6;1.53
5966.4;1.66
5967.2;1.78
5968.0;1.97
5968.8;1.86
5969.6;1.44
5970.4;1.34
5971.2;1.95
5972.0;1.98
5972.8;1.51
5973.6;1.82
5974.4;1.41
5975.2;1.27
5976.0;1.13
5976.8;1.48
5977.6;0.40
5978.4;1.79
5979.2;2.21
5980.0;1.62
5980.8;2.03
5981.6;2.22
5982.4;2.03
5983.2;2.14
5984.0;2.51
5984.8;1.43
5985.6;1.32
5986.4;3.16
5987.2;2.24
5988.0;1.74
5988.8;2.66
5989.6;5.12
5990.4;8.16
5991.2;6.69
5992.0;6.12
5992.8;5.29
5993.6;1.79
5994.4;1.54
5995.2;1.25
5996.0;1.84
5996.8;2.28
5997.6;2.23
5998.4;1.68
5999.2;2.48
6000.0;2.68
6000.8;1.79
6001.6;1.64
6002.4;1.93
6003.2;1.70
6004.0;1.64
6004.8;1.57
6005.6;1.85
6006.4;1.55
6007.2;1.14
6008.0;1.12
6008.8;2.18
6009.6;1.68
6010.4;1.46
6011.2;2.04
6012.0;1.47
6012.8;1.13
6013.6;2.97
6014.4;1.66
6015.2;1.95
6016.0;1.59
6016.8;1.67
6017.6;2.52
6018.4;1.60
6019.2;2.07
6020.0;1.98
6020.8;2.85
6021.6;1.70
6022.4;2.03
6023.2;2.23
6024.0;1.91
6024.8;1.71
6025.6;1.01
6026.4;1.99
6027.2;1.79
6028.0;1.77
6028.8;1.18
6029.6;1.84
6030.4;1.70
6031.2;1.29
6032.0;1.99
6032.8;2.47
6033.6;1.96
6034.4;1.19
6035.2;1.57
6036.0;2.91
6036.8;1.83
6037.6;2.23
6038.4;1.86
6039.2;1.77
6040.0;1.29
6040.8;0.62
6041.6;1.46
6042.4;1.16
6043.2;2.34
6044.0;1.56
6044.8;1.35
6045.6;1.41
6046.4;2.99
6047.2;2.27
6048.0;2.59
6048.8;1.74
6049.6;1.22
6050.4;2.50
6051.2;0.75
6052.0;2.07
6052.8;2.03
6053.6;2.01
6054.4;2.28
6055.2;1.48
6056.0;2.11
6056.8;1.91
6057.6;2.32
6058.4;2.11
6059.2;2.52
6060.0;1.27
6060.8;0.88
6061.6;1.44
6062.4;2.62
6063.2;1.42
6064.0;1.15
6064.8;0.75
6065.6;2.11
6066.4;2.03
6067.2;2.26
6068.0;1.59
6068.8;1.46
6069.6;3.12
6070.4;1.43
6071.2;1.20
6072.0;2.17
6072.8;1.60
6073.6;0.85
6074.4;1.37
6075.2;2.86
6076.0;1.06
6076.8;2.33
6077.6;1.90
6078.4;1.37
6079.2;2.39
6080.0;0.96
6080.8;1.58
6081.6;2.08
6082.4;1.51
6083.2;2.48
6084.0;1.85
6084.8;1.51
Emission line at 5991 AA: [O III] 5007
